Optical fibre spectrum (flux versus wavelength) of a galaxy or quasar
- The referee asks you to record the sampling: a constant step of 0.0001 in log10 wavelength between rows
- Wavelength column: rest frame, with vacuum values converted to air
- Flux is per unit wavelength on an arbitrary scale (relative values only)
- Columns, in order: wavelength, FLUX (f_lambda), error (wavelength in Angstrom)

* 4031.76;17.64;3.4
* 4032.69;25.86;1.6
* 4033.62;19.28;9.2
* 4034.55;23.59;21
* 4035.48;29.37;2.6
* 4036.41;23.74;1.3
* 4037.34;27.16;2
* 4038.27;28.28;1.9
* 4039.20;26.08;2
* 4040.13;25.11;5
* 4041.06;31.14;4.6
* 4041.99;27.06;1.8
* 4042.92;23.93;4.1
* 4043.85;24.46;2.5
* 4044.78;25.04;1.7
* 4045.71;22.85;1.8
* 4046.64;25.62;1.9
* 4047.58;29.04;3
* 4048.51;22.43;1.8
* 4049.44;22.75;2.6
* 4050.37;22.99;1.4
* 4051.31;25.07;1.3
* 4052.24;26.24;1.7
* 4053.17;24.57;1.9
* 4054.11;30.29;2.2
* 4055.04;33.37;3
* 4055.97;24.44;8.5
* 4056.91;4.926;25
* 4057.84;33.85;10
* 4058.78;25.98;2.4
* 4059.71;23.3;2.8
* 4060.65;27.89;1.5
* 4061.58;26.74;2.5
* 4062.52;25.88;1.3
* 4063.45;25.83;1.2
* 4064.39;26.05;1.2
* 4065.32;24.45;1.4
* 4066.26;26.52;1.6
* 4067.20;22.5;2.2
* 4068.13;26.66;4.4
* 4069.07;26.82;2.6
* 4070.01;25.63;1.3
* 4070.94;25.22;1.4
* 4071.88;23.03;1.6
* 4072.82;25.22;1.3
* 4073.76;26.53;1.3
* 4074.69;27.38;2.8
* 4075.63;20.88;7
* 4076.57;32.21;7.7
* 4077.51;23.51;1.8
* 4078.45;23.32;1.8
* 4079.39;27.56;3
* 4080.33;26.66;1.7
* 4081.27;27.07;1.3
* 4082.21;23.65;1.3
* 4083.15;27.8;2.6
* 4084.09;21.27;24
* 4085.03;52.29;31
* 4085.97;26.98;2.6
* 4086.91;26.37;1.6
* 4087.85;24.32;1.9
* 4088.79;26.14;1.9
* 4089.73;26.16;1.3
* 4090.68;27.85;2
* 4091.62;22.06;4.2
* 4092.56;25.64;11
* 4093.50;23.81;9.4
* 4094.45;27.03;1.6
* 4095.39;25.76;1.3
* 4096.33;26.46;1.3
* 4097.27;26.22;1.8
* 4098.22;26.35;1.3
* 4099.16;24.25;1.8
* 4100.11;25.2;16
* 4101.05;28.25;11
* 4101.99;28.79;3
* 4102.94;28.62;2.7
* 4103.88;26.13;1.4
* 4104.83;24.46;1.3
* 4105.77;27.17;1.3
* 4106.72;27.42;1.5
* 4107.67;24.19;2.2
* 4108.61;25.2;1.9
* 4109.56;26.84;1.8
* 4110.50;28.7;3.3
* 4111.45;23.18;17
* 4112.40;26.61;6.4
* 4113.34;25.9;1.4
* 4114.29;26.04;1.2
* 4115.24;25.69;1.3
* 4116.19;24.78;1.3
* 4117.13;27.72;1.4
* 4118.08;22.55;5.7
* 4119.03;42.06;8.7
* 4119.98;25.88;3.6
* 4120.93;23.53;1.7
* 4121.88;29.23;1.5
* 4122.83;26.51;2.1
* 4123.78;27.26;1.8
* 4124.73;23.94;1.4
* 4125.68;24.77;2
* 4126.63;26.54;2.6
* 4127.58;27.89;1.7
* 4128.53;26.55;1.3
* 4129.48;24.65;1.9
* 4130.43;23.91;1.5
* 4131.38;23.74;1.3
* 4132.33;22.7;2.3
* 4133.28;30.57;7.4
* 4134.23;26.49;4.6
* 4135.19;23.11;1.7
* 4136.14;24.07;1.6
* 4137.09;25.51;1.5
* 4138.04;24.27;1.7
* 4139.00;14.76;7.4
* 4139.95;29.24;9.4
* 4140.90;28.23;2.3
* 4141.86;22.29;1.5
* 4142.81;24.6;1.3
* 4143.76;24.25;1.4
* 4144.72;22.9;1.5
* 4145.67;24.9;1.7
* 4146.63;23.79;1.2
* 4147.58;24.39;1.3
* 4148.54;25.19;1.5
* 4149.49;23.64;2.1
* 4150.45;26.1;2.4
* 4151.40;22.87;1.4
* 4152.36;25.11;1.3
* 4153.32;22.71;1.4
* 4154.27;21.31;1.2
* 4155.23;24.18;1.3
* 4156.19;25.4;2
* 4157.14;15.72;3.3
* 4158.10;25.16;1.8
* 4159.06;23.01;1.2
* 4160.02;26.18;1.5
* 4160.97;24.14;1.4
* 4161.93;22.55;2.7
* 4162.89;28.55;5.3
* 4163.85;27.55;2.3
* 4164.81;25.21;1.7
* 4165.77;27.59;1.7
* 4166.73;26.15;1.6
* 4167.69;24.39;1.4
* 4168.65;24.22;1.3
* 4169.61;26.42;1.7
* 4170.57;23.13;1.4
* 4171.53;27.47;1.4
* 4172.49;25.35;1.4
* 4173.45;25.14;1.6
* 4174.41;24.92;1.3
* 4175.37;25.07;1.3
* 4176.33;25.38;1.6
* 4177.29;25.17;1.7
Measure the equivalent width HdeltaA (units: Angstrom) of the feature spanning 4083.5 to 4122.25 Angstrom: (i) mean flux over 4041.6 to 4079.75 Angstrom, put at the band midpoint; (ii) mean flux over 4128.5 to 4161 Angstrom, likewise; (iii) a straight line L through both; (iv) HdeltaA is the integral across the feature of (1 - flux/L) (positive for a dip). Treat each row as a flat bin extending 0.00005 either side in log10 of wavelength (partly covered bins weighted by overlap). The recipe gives -3.4 Angstrom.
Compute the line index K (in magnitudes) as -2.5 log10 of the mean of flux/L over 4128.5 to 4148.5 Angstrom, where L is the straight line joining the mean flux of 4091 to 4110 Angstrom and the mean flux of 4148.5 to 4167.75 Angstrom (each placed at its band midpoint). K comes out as 0.020 mag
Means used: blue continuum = 26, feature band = 24.5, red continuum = 24.4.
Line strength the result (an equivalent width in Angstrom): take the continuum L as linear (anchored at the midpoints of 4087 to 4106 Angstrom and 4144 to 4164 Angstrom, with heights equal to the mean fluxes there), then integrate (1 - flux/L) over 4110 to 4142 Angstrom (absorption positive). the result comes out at -1.1 Angstrom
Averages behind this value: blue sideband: 26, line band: 25.9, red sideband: 24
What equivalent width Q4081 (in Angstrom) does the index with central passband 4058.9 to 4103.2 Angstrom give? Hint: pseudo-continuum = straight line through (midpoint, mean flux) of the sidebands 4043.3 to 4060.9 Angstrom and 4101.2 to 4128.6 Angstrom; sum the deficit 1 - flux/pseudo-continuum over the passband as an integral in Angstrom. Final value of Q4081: -1.0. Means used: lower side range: 25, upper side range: 26.7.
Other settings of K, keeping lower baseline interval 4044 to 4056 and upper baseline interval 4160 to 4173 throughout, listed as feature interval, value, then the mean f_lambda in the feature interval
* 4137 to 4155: 0.07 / 24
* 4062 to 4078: 0.01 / 25.5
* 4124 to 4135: 0.00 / 25.6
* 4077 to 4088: -0.08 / 27.7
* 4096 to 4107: -0.04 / 26.6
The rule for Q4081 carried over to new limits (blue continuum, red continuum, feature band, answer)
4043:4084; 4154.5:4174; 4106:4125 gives -1.2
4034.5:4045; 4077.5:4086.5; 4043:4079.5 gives 2.7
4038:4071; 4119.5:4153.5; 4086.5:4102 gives -0.4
